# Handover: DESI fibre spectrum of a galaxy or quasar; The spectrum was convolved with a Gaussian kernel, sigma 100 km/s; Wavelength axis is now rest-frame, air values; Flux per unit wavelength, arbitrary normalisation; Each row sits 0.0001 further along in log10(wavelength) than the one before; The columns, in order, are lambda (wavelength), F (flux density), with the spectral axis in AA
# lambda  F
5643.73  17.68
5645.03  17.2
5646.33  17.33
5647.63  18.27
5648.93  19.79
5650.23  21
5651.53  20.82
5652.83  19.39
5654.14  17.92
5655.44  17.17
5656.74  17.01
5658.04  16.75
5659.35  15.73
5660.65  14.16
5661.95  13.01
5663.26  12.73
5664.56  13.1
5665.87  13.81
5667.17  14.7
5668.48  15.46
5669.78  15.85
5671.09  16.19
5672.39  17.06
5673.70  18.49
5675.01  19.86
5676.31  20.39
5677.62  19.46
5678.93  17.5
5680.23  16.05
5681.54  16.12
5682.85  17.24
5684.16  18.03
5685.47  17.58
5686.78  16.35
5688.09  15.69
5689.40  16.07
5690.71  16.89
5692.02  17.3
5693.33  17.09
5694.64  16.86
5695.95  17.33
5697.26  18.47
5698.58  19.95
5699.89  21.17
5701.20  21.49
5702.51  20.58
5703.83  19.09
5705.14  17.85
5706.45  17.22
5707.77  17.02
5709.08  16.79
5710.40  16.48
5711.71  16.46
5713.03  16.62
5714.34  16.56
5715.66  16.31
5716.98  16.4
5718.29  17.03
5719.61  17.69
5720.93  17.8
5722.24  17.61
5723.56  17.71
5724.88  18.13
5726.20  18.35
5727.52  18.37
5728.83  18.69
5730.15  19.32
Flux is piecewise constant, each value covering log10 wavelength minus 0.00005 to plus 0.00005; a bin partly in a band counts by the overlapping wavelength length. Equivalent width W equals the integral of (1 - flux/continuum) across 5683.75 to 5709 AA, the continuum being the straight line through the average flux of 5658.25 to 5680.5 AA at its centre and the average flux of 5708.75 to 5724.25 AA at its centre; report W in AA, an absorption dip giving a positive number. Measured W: -2.09 AA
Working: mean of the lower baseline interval 16.1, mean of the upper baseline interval 17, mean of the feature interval 18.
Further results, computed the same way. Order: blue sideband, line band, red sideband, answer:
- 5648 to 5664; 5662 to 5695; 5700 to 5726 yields 1.50 AA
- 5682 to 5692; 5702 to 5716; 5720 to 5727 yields 0.10 AA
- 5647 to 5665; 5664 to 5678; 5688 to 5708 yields 0.56 AA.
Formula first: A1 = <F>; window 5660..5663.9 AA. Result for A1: 13.3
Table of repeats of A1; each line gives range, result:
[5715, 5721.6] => 17.1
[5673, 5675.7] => 19.2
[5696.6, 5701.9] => 20.3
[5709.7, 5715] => 16.5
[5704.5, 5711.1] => 17.1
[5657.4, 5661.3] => 15.5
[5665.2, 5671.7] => 15.2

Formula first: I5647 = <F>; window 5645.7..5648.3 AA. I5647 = 17.8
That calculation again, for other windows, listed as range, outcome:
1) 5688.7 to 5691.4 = 16.5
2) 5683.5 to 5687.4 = 17.3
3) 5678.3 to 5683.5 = 16.7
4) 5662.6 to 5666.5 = 13.2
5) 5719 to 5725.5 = 17.8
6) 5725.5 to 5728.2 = 18.4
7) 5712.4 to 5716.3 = 16.5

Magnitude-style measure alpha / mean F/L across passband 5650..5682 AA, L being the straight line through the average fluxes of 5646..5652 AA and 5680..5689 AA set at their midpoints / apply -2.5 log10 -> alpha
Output 0.088 mag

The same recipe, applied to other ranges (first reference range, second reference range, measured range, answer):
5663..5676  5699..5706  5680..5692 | 0.08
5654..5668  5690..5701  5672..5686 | -0.08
